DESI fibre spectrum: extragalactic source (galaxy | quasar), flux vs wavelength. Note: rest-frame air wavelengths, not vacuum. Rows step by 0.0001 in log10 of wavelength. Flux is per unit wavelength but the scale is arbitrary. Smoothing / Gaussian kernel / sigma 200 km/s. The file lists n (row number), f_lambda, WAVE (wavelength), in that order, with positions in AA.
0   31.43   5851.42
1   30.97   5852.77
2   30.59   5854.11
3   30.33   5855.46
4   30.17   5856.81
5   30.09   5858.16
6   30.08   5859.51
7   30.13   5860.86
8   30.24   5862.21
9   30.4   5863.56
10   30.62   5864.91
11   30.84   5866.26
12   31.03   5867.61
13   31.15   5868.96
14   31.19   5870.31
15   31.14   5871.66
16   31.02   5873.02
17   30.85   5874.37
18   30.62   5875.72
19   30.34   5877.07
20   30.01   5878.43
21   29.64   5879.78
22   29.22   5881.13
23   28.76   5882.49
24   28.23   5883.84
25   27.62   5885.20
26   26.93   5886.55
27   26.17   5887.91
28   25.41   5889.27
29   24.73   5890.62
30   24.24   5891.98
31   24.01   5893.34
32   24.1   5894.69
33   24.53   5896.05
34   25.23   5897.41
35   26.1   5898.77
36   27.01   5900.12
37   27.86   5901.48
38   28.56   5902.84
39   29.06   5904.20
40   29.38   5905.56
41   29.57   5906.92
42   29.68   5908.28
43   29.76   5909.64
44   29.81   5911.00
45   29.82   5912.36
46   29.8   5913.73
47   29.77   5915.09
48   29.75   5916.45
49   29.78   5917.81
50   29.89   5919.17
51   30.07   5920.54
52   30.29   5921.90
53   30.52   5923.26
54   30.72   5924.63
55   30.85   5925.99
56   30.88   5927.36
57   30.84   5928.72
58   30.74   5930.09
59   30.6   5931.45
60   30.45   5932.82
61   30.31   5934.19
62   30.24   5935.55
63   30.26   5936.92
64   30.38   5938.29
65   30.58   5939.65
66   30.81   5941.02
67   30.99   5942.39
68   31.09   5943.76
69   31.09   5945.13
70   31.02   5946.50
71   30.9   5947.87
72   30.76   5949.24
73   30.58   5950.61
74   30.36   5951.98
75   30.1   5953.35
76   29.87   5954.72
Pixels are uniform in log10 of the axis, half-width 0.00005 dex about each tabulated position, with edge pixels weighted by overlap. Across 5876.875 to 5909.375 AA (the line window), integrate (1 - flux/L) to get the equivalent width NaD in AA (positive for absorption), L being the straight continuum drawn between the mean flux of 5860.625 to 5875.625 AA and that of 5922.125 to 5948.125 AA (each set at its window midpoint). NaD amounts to 3.6 AA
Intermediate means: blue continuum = 30.8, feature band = 27.3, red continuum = 30.7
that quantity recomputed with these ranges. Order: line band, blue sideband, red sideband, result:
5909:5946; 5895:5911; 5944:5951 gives -1.1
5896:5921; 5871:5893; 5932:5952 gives 0.5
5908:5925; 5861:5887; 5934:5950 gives 0.3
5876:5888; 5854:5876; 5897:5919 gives 0.5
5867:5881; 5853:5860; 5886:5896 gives -1.5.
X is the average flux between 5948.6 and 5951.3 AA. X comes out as 30.7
